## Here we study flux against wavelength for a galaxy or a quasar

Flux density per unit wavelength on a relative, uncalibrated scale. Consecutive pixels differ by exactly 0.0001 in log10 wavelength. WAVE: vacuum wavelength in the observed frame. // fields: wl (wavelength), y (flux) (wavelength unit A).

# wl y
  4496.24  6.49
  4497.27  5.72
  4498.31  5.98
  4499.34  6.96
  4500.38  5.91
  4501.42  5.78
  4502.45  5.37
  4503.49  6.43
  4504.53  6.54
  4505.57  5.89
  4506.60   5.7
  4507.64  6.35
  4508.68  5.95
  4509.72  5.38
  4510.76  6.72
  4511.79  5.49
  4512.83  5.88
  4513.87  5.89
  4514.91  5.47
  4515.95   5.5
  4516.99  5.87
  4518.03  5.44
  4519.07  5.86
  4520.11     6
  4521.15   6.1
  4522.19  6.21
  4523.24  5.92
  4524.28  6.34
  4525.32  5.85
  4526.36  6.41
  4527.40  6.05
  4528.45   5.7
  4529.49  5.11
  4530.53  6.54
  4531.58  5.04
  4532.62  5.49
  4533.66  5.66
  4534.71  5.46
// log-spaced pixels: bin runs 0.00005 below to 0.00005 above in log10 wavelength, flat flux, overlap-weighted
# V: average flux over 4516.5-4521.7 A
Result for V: 5.86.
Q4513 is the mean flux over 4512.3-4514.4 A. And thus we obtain 5.87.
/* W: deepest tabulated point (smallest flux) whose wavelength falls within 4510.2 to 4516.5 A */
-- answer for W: 5.47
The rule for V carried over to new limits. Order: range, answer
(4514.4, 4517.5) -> 5.61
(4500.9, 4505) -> 6.02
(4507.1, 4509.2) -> 6.13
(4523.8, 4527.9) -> 6.17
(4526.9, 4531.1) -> 5.83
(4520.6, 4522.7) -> 6.16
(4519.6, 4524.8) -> 6.11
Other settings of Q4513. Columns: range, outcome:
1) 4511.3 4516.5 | 5.65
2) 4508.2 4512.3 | 5.89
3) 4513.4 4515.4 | 5.68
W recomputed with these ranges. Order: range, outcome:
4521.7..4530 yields 5.11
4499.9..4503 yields 5.37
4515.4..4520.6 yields 5.44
